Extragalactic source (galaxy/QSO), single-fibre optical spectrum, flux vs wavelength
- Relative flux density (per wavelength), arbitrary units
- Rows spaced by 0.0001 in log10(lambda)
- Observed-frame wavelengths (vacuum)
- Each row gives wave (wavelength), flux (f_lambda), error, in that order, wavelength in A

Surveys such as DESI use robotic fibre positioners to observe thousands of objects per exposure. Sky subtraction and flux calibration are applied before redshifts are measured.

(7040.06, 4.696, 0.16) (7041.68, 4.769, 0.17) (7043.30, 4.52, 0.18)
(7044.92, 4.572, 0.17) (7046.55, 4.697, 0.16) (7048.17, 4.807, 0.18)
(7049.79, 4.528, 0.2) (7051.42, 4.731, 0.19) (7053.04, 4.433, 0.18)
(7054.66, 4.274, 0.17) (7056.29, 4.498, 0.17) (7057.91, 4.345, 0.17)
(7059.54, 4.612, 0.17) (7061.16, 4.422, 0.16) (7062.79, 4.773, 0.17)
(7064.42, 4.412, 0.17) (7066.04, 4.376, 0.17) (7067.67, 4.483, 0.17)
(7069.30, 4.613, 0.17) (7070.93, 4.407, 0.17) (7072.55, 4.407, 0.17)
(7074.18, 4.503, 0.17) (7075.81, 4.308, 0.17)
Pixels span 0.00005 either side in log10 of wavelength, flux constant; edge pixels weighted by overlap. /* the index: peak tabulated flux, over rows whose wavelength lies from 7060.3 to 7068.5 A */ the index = 4.773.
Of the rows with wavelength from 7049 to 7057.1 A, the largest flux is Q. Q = 4.731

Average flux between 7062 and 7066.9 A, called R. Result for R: 4.52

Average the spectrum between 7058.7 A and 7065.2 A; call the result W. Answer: 4.55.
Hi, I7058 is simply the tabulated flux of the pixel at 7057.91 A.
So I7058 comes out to 4.345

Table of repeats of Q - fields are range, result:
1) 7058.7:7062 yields 4.612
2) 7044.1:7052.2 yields 4.807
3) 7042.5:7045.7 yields 4.572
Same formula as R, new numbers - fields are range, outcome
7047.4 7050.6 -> 4.67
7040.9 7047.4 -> 4.64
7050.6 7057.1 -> 4.48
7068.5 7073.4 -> 4.48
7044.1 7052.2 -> 4.66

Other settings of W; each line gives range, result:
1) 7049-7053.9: 4.56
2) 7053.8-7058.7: 4.38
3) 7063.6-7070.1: 4.47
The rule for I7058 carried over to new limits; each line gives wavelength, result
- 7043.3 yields 4.52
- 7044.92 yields 4.572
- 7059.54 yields 4.612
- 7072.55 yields 4.407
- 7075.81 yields 4.308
